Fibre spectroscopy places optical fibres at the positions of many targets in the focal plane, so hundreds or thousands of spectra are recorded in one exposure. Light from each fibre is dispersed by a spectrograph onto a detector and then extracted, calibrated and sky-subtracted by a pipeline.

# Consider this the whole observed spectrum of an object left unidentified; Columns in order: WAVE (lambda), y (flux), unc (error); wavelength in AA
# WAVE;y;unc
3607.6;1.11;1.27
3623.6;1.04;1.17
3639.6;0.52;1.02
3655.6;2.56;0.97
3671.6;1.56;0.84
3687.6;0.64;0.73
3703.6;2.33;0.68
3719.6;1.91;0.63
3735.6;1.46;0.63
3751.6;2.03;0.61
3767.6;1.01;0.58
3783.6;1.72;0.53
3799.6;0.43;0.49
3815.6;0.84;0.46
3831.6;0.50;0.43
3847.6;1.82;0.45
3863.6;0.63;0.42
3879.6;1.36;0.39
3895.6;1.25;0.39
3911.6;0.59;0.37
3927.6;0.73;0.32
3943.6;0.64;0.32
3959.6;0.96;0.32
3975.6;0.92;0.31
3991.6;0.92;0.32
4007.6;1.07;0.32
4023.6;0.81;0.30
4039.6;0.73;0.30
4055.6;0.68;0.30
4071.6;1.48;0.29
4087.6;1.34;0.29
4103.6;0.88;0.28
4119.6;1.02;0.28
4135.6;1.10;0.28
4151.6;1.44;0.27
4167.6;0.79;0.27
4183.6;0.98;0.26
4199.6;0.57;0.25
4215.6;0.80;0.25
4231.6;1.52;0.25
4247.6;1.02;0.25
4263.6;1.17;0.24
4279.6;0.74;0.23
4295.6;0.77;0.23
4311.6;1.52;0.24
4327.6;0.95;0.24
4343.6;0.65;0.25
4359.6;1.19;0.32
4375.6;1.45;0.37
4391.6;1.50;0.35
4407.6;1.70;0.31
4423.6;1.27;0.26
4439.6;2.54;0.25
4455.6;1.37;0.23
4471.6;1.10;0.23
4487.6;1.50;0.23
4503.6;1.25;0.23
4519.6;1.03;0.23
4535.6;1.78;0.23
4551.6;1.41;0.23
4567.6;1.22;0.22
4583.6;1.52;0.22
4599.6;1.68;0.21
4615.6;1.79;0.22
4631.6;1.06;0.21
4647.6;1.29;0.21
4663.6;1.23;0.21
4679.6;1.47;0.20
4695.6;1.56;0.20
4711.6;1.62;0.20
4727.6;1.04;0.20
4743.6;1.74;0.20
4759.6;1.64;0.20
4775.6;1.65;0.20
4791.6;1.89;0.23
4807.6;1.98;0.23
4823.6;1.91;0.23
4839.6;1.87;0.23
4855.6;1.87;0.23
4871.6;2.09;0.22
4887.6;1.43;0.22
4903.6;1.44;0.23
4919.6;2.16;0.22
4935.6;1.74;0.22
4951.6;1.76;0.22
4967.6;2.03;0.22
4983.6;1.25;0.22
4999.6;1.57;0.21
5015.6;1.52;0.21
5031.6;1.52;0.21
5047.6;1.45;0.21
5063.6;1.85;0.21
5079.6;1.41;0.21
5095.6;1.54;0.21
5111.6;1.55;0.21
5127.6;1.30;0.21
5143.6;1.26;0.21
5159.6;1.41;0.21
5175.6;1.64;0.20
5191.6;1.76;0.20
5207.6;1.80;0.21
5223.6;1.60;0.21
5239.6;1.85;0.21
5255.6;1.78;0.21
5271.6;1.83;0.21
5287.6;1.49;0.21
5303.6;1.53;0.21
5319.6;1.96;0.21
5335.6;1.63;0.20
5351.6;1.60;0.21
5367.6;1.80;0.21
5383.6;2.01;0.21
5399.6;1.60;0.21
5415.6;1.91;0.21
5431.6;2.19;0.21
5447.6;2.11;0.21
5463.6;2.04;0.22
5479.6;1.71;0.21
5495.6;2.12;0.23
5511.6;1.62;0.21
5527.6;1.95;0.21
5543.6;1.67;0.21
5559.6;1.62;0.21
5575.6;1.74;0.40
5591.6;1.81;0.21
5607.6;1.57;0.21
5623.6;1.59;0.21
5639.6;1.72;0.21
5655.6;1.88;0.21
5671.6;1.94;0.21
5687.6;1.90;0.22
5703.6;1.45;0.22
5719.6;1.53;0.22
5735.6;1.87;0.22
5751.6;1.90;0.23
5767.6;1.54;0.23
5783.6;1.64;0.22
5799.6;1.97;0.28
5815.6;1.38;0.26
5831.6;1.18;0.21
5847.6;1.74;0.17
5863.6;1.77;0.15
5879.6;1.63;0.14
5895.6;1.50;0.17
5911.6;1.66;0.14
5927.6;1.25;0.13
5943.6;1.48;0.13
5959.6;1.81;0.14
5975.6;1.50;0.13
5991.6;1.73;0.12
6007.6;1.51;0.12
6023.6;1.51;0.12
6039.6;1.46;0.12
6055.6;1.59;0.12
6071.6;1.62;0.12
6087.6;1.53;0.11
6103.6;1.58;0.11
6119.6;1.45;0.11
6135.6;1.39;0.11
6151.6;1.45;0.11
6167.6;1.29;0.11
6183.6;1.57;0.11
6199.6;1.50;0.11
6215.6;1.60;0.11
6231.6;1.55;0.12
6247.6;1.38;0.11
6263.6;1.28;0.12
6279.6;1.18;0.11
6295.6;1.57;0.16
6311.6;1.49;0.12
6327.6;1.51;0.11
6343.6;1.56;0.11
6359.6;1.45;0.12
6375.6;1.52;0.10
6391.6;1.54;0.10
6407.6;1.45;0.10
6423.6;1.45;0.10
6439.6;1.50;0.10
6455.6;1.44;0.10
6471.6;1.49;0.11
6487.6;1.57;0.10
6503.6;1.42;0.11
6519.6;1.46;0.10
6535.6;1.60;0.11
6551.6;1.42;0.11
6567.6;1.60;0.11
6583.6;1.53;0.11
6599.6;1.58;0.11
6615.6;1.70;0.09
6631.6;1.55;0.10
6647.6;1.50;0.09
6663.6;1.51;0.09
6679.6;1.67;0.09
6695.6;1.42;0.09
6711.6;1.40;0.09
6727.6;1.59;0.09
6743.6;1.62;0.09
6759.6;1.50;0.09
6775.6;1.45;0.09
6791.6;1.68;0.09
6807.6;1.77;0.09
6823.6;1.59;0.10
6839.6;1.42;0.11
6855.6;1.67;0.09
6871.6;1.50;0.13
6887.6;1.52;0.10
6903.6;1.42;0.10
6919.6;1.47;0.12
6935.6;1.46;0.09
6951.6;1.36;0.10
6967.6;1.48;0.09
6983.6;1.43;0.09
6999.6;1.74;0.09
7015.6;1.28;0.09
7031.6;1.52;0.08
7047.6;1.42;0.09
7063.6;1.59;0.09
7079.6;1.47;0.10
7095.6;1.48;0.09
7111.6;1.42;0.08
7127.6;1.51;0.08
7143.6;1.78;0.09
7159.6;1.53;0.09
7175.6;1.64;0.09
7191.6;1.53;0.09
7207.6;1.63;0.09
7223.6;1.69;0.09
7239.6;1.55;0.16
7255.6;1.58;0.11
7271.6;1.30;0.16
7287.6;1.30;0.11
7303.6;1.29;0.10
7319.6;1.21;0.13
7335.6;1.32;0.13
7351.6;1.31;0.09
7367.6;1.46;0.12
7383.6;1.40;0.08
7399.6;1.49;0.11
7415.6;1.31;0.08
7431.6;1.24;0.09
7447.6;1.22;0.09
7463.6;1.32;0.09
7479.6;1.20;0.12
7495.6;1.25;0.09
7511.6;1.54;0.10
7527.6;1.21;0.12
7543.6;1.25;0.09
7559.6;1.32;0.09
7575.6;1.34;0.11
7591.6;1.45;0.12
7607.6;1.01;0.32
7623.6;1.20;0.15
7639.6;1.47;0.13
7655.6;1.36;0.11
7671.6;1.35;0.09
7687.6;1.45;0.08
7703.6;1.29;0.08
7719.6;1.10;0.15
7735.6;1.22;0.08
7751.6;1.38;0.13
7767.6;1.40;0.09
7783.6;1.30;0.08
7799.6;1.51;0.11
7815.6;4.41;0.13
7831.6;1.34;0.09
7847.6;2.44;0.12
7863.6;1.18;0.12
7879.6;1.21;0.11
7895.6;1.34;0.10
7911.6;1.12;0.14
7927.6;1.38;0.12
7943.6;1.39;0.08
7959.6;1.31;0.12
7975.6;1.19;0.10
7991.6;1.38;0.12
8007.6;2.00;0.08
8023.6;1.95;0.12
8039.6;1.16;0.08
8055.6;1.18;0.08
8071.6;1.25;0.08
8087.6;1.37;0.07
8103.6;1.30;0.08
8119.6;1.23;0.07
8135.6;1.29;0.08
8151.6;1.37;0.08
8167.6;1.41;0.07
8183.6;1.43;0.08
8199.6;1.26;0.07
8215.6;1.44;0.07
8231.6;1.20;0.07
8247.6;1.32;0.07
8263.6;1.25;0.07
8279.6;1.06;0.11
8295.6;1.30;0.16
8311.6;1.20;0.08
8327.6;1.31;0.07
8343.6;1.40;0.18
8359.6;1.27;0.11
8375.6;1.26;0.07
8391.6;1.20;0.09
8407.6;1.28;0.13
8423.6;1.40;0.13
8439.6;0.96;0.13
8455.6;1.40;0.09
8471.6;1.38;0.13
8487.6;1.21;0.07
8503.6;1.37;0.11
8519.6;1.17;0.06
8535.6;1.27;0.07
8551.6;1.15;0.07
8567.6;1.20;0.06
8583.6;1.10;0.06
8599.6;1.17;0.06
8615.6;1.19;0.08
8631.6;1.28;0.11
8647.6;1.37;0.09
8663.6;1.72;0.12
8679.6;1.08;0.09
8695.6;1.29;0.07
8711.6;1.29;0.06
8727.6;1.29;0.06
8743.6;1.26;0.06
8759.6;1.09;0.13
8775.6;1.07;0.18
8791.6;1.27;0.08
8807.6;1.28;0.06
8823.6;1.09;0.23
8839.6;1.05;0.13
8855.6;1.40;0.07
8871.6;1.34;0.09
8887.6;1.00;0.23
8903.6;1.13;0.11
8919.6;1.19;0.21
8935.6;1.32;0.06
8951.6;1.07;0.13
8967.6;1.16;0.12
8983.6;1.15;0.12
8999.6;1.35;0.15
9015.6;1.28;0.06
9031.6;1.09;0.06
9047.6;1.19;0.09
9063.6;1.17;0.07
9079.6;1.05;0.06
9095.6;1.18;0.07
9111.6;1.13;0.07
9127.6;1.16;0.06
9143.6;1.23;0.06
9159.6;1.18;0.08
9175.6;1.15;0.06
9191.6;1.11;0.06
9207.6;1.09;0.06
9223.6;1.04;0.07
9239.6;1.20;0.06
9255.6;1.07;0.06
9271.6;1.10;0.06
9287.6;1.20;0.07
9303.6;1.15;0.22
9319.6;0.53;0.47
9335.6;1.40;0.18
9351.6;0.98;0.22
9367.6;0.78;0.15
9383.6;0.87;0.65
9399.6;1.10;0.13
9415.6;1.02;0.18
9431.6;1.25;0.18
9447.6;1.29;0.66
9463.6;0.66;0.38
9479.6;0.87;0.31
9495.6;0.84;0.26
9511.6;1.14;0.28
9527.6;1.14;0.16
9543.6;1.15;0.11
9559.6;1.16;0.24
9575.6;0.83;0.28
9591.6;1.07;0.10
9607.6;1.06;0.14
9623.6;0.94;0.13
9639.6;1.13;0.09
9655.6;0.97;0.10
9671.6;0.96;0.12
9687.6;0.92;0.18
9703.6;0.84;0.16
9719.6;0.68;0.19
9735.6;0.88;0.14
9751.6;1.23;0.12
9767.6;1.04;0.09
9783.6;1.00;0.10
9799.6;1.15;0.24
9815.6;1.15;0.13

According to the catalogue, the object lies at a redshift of 0.19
